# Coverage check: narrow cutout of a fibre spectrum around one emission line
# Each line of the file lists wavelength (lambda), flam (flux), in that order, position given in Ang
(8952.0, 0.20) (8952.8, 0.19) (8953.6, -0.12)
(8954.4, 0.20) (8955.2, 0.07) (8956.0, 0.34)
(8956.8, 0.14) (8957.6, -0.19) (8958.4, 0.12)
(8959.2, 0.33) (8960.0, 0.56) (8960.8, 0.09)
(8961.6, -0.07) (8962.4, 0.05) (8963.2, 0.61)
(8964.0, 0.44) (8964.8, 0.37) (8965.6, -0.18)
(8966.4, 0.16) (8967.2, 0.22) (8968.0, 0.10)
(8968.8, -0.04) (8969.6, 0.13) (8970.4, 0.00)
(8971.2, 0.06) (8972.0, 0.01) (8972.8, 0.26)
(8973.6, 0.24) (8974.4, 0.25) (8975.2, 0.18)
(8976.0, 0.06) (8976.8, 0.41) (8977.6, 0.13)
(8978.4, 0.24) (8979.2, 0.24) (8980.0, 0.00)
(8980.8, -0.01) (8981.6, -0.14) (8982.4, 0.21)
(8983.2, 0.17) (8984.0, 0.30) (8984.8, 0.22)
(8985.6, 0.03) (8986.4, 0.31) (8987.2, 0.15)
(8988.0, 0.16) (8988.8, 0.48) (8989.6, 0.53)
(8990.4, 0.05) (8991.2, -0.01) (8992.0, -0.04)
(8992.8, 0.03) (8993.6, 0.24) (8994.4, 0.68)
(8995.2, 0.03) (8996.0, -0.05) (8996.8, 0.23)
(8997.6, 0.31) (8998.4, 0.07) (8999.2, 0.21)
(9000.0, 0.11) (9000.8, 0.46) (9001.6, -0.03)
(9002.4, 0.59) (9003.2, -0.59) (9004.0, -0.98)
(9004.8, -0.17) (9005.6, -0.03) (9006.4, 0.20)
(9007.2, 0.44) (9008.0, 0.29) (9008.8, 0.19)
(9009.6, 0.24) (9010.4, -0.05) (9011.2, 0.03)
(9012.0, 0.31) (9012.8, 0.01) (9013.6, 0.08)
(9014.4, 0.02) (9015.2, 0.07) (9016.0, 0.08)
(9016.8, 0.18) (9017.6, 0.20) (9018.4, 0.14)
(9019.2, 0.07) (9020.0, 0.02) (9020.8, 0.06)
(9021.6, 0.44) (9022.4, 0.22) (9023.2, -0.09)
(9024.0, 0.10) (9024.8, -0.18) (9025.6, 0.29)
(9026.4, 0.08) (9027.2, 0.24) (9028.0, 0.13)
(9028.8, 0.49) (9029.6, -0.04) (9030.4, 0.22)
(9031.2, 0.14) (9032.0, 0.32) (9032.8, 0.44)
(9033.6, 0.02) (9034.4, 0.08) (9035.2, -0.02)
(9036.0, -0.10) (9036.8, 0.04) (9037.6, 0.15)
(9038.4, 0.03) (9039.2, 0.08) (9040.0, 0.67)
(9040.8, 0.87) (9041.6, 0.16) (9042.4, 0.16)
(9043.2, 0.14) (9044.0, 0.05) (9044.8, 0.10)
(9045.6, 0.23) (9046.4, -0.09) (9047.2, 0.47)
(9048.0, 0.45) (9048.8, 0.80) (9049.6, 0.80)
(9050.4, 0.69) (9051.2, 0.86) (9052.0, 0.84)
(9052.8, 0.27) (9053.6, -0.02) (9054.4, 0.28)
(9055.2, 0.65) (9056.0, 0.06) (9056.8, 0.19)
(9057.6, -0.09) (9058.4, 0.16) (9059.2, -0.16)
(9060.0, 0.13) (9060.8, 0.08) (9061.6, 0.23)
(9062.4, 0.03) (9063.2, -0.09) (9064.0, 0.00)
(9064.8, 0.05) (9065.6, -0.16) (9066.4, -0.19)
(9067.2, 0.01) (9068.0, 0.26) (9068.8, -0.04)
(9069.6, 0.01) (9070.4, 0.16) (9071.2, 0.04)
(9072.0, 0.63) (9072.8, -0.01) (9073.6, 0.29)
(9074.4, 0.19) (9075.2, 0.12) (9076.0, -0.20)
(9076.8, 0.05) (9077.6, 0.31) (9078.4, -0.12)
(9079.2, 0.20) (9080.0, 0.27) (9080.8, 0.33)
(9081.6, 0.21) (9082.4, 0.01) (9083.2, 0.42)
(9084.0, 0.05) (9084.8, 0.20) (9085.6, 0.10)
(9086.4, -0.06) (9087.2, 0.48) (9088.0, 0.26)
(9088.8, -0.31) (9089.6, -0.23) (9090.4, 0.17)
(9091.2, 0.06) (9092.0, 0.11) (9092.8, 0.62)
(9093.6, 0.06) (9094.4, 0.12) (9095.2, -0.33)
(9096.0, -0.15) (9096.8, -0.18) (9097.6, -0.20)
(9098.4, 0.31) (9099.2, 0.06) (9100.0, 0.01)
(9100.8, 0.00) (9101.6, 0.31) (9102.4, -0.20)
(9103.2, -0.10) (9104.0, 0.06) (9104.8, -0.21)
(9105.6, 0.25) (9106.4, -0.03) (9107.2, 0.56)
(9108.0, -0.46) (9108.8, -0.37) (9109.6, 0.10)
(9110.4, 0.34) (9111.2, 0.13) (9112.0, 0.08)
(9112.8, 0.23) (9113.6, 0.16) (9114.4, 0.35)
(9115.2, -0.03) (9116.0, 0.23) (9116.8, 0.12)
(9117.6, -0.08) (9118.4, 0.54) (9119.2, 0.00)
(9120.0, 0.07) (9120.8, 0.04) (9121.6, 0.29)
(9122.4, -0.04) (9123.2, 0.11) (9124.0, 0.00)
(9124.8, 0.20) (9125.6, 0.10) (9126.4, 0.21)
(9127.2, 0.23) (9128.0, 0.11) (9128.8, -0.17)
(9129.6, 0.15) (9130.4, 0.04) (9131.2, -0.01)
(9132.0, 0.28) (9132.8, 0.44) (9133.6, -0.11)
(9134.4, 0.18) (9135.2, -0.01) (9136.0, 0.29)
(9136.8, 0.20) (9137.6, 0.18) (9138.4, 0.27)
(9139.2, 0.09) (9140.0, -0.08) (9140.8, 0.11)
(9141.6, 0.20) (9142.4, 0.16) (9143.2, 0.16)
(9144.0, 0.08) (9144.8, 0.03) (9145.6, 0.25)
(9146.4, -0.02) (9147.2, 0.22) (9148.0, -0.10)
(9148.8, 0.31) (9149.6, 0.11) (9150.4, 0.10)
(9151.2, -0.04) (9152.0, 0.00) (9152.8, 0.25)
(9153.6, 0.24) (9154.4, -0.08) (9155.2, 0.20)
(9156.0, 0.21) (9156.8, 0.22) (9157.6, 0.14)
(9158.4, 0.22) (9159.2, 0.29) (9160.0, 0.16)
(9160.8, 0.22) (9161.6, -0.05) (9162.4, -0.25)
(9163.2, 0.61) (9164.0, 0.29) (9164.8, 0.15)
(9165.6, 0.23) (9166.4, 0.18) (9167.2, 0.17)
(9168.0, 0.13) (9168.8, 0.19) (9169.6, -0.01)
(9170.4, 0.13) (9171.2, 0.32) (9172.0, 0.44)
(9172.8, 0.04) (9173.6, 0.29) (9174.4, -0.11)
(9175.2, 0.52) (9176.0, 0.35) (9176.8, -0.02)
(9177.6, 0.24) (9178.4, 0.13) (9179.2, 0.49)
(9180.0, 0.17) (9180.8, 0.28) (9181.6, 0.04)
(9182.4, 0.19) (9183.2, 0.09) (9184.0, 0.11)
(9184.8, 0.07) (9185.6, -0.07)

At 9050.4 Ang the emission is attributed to H-beta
